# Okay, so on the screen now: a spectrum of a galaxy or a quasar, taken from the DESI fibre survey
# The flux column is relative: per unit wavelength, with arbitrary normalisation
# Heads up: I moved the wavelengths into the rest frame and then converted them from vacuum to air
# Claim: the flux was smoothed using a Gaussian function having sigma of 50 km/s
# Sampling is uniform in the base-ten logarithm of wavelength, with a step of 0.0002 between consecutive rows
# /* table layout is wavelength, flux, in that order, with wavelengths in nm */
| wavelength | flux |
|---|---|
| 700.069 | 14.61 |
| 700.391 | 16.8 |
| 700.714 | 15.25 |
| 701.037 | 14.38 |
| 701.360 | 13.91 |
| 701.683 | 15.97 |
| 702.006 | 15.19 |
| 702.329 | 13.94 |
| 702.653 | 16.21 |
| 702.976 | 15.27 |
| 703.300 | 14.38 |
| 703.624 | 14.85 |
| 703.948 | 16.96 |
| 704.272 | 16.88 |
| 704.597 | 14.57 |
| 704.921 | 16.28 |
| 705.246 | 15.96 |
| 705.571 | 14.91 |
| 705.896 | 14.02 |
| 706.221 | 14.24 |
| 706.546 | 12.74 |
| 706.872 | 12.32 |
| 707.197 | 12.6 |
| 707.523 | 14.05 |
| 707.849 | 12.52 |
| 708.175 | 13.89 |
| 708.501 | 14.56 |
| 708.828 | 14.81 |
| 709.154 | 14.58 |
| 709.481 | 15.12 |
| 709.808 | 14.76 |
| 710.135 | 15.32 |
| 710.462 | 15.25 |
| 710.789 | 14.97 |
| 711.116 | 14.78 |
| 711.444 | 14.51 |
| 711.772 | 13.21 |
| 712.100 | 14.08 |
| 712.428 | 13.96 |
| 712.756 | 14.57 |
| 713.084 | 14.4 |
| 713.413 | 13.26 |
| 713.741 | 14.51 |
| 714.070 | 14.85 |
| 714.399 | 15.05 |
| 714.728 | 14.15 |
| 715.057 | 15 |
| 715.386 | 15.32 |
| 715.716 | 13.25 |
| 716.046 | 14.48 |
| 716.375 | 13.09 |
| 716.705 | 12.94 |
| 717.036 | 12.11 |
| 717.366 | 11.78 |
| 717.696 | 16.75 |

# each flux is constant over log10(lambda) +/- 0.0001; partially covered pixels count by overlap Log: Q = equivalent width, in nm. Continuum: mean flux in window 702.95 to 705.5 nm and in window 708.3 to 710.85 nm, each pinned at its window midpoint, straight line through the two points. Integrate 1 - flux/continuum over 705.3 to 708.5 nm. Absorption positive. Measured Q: 0.35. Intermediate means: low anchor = 15.6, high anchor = 14.9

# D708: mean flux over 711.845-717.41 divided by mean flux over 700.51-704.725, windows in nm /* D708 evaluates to 0.92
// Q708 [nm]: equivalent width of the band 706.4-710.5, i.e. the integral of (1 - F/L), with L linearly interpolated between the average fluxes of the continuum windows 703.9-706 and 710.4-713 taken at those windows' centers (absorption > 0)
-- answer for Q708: 0.26 nm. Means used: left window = 15.6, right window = 14.4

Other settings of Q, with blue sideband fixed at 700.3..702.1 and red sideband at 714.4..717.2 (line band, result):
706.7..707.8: 0.13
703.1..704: -0.01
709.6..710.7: -0.06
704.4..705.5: -0.05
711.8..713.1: 0.00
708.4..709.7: -0.03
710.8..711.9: 0.00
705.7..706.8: 0.08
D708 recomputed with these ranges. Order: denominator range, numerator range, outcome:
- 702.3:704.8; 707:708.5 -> 0.87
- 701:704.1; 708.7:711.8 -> 0.98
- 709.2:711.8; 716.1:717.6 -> 0.87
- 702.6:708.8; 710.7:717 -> 0.97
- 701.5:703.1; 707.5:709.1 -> 0.91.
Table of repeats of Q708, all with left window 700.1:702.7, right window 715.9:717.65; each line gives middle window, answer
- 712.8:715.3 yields -0.19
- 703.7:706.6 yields -0.12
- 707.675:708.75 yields 0.04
